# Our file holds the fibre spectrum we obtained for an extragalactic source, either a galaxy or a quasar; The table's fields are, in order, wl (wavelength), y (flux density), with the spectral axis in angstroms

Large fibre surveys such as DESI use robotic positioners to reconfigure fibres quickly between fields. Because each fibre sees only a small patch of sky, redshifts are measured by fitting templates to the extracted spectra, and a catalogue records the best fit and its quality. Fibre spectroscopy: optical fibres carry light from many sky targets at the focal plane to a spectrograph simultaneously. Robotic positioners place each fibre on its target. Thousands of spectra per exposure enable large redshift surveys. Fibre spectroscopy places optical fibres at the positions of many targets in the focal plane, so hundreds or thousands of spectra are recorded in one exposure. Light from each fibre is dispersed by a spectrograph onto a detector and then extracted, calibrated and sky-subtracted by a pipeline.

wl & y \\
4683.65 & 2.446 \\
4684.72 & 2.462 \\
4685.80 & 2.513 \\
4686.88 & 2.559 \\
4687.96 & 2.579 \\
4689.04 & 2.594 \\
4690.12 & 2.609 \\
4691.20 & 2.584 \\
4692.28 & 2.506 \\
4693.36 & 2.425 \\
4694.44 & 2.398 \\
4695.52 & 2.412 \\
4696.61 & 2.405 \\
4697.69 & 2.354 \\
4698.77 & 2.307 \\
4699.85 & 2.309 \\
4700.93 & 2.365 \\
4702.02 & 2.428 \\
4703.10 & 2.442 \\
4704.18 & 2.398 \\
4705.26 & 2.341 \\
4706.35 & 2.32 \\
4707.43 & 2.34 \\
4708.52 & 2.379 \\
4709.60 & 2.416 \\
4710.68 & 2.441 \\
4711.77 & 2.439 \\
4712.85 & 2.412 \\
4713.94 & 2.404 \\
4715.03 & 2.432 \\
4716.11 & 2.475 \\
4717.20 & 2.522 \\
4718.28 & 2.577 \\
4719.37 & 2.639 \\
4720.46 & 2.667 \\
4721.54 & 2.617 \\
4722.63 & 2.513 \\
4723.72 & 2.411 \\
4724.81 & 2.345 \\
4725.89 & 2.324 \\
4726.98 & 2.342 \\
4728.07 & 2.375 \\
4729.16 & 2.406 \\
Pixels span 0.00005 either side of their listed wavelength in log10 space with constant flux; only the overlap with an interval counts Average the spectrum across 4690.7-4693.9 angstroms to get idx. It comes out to 2.51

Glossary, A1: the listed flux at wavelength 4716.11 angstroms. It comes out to 2.475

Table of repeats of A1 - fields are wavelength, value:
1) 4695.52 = 2.412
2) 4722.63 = 2.513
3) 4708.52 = 2.379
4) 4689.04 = 2.594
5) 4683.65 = 2.446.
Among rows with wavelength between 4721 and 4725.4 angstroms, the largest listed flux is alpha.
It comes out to 2.617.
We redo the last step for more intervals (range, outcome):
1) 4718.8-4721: 2.667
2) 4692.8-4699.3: 2.425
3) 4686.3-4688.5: 2.579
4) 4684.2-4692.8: 2.609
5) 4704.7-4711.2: 2.441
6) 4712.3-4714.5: 2.412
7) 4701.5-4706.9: 2.442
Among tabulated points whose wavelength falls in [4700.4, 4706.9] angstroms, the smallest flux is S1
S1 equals 2.32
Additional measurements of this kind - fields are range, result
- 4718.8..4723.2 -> 2.513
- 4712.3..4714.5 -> 2.404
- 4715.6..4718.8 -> 2.475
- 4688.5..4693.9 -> 2.425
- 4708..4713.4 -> 2.379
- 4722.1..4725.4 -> 2.345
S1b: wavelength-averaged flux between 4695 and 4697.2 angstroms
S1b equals 2.4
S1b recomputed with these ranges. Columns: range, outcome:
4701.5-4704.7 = 2.43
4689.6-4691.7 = 2.6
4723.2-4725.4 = 2.38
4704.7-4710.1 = 2.36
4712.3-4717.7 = 2.45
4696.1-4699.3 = 2.36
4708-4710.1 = 2.4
